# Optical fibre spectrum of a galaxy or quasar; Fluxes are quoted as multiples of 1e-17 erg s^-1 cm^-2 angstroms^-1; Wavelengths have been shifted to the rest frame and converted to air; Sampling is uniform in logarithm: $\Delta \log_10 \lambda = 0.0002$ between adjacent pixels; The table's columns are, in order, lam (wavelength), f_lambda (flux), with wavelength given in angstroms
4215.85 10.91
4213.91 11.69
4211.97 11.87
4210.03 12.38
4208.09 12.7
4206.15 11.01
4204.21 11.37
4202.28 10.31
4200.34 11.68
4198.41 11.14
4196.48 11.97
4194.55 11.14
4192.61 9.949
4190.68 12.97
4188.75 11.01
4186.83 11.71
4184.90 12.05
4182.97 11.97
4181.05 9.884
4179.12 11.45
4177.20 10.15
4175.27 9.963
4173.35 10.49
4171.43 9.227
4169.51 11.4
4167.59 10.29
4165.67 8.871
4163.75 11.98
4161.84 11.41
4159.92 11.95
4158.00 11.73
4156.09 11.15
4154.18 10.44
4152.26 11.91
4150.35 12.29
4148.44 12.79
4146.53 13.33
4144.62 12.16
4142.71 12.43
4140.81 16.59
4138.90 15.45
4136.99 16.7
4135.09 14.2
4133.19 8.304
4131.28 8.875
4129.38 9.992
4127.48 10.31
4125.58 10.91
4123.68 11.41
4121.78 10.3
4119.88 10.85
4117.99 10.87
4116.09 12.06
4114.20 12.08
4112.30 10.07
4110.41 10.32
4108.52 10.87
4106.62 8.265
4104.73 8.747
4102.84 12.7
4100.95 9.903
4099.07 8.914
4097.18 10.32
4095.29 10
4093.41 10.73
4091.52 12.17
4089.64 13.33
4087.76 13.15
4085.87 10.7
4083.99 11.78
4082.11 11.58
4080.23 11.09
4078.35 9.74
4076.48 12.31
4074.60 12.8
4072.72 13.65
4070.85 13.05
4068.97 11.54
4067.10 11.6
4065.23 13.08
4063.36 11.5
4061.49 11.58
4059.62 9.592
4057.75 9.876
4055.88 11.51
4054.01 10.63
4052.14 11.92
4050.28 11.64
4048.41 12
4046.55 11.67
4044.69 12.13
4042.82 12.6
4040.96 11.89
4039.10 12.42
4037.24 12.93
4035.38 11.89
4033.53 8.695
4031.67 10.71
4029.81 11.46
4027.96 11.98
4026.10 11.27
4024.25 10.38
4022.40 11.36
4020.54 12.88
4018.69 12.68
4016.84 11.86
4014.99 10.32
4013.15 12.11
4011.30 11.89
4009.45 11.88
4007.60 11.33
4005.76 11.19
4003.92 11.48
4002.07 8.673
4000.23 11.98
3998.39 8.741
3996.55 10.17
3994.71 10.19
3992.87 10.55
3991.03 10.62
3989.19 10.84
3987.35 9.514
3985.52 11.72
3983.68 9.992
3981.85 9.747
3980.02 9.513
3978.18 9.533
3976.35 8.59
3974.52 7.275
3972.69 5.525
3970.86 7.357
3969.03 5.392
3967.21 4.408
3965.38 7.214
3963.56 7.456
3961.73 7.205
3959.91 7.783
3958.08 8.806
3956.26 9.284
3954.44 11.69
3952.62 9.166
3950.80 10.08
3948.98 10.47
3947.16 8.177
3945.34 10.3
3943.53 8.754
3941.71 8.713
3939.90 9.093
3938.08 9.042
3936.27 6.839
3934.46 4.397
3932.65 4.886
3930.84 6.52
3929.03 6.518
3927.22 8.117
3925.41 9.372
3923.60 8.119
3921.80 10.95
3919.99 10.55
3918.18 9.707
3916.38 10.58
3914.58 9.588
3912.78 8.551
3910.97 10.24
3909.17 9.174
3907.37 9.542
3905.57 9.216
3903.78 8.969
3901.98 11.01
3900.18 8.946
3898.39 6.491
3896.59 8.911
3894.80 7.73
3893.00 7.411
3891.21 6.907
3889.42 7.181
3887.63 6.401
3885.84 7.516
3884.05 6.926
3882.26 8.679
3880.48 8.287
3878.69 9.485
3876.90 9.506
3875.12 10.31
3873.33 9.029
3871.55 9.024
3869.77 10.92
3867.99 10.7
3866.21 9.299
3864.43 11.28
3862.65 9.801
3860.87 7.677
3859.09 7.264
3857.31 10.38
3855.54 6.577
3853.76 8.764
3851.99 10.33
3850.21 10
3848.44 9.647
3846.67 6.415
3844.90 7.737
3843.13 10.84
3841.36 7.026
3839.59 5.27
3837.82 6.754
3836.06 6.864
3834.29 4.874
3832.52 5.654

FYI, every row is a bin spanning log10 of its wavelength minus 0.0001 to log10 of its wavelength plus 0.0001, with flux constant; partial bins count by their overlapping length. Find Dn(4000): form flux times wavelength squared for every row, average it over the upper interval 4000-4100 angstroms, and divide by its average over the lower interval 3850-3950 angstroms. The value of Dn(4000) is 1.4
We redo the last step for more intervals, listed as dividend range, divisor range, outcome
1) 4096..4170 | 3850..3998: 1.44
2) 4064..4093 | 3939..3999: 1.43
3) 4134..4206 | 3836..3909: 1.59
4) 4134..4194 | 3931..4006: 1.48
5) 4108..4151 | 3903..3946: 1.52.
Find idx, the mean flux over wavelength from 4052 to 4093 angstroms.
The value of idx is 11.7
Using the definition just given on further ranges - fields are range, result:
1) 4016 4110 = 11.4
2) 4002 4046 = 11.6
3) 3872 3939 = 8.42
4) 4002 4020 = 11.5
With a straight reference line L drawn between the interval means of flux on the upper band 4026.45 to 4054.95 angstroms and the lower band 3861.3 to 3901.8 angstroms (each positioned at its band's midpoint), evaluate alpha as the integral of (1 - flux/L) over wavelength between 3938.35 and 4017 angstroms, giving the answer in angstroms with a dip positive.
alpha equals 7.9 angstroms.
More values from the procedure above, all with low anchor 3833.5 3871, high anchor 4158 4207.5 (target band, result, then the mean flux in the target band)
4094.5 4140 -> -1.77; 11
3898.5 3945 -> 1.85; 8.68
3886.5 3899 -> 2.14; 7.31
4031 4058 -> -4.24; 11.5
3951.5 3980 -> 4.64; 7.85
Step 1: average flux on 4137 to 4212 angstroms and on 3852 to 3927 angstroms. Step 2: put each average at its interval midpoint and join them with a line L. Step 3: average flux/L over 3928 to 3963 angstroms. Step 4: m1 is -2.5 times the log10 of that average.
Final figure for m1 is 0.147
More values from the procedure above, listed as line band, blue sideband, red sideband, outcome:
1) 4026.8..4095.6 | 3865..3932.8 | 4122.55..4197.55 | -0.11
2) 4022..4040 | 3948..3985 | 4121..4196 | -0.20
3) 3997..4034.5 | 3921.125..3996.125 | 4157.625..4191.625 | -0.21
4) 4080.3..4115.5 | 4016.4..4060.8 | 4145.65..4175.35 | 0.05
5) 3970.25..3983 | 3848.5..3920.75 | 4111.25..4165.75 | 0.21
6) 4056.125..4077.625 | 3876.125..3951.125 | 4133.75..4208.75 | -0.14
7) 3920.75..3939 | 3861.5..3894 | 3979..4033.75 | 0.27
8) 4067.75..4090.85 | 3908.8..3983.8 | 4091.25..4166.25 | -0.14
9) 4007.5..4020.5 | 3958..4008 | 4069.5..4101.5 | -0.21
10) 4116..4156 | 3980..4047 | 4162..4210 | -0.09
